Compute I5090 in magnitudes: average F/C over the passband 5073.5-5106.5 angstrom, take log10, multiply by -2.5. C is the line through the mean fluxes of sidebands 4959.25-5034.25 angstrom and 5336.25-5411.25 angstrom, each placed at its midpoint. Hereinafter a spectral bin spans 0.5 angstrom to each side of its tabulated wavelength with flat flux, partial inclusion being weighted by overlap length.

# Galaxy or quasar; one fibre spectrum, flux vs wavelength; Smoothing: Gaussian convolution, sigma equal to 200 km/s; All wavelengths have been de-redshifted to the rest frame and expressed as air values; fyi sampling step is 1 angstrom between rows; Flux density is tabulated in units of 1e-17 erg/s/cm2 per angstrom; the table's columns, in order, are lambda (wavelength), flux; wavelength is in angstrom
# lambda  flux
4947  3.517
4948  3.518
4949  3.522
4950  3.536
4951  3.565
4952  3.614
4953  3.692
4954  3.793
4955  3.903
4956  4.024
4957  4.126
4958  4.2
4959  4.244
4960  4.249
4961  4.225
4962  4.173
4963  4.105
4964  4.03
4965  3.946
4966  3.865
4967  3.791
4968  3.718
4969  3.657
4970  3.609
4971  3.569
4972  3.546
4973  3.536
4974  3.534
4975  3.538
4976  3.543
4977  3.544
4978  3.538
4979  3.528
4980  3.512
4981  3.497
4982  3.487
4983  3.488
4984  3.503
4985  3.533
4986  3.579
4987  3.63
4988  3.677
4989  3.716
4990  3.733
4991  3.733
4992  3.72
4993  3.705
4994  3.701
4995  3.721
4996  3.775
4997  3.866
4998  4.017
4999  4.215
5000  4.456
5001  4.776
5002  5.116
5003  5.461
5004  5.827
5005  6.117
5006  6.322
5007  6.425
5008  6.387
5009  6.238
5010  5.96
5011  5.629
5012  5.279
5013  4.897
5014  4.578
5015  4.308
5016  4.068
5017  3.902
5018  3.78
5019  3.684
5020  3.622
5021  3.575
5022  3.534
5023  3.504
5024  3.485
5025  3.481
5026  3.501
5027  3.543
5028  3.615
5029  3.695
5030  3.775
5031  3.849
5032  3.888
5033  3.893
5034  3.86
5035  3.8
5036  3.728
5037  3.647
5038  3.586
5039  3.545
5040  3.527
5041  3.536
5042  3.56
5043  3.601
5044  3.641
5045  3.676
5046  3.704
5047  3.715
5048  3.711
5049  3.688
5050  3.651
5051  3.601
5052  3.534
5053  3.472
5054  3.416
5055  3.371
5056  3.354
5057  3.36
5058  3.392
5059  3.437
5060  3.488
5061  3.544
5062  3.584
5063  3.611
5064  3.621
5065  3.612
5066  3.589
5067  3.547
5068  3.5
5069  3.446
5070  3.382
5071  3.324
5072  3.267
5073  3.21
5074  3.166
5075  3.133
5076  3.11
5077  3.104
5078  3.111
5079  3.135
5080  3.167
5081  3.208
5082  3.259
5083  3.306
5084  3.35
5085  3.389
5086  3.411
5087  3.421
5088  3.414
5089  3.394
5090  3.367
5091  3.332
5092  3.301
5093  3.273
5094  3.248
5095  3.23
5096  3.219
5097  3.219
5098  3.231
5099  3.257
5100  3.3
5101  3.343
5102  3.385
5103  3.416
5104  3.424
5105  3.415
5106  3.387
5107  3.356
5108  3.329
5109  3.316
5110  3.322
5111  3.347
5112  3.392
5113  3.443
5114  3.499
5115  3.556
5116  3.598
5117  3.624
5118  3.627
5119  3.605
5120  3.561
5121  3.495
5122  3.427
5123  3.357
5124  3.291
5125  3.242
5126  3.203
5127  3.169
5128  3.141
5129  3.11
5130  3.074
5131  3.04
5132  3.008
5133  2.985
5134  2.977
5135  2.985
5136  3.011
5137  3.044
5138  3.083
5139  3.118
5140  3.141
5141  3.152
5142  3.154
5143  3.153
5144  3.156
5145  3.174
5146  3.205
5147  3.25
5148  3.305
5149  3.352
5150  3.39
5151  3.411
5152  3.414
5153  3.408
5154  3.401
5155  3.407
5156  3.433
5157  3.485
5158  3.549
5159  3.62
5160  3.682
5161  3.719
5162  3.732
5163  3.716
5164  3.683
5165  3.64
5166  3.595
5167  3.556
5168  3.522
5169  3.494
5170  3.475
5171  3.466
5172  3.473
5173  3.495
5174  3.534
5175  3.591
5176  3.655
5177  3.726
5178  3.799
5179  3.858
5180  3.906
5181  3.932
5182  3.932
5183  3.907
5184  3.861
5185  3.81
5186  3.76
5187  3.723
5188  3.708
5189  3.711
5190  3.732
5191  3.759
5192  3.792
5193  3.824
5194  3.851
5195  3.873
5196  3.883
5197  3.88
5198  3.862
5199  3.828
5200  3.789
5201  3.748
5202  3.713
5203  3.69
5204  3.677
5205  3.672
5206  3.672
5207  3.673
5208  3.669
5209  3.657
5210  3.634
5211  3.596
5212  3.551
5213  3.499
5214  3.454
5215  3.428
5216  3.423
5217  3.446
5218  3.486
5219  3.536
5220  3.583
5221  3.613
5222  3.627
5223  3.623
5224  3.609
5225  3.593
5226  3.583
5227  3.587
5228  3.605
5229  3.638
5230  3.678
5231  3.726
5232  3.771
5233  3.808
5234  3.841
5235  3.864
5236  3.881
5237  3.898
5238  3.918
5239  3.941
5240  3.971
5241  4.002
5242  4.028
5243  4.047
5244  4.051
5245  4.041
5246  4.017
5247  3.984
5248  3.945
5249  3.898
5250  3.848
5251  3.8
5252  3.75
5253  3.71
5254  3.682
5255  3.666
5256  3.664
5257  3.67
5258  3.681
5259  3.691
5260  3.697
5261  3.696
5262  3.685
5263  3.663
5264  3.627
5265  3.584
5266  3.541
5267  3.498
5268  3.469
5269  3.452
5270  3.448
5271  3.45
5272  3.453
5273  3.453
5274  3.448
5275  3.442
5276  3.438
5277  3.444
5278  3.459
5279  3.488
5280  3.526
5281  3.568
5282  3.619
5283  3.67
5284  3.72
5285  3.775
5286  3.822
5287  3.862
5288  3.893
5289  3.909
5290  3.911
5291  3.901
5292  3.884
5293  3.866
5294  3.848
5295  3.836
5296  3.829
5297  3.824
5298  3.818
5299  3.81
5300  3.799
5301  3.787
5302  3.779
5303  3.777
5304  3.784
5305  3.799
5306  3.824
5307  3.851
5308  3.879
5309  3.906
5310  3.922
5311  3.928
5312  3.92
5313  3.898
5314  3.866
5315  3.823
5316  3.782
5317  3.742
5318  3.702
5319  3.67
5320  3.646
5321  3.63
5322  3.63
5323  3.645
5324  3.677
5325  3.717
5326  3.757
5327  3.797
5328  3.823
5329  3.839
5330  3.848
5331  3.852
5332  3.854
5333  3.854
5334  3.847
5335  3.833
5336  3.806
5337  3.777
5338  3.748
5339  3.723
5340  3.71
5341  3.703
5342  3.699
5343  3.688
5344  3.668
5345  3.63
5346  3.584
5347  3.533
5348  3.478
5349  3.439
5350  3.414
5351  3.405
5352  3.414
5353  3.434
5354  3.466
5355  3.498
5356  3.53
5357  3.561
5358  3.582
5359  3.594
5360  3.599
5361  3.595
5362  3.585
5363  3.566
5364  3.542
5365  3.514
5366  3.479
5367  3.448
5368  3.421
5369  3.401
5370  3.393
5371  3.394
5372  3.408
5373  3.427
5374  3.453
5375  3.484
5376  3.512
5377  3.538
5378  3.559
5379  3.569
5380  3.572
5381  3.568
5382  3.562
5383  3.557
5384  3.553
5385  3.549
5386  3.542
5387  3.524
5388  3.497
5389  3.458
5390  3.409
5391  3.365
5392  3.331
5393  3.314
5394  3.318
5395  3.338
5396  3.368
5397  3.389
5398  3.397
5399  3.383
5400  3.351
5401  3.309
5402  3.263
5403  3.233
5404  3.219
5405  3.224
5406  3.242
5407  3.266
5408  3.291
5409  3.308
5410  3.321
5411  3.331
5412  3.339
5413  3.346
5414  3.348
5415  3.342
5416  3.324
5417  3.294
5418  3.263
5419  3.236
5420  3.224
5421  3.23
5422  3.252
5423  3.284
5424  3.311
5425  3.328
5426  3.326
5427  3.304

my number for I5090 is 0.20 mag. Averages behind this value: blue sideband 4.1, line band 3.29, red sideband 3.48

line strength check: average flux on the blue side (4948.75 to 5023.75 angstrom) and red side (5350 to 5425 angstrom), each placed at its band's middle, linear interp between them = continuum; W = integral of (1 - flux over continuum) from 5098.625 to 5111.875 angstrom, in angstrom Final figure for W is 1.87 angstrom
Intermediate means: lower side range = 4.12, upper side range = 3.41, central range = 3.36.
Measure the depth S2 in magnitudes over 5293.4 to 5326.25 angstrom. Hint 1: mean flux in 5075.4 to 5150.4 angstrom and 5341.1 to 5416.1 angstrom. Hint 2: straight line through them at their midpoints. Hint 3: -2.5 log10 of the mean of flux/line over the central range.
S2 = -0.12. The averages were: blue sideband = 3.28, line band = 3.79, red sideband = 3.45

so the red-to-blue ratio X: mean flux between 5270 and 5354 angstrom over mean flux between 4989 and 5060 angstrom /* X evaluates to 0.9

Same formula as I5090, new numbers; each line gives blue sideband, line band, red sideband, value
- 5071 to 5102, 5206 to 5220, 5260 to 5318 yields 0.00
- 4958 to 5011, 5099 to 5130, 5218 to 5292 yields 0.17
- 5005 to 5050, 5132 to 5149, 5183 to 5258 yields 0.24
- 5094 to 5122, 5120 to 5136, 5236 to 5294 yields 0.09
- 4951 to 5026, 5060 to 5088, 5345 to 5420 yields 0.18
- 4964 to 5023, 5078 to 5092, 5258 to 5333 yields 0.21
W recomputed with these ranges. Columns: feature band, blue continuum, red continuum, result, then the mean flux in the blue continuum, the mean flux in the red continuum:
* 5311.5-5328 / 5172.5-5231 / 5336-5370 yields -0.7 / 3.69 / 3.56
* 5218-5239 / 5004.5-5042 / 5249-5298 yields 0.4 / 4.25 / 3.67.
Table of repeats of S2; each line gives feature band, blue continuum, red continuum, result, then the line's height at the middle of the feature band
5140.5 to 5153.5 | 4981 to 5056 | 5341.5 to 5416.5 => 0.173 mag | 3.84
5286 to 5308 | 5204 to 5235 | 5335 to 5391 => -0.077 mag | 3.58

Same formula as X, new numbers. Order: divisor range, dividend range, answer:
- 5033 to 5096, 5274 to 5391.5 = 1.06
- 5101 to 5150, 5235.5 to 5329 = 1.14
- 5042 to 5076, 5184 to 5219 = 1.06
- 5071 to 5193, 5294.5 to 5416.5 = 1.05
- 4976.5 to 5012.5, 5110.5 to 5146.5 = 0.74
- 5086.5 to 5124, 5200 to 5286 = 1.08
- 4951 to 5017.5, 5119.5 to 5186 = 0.82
